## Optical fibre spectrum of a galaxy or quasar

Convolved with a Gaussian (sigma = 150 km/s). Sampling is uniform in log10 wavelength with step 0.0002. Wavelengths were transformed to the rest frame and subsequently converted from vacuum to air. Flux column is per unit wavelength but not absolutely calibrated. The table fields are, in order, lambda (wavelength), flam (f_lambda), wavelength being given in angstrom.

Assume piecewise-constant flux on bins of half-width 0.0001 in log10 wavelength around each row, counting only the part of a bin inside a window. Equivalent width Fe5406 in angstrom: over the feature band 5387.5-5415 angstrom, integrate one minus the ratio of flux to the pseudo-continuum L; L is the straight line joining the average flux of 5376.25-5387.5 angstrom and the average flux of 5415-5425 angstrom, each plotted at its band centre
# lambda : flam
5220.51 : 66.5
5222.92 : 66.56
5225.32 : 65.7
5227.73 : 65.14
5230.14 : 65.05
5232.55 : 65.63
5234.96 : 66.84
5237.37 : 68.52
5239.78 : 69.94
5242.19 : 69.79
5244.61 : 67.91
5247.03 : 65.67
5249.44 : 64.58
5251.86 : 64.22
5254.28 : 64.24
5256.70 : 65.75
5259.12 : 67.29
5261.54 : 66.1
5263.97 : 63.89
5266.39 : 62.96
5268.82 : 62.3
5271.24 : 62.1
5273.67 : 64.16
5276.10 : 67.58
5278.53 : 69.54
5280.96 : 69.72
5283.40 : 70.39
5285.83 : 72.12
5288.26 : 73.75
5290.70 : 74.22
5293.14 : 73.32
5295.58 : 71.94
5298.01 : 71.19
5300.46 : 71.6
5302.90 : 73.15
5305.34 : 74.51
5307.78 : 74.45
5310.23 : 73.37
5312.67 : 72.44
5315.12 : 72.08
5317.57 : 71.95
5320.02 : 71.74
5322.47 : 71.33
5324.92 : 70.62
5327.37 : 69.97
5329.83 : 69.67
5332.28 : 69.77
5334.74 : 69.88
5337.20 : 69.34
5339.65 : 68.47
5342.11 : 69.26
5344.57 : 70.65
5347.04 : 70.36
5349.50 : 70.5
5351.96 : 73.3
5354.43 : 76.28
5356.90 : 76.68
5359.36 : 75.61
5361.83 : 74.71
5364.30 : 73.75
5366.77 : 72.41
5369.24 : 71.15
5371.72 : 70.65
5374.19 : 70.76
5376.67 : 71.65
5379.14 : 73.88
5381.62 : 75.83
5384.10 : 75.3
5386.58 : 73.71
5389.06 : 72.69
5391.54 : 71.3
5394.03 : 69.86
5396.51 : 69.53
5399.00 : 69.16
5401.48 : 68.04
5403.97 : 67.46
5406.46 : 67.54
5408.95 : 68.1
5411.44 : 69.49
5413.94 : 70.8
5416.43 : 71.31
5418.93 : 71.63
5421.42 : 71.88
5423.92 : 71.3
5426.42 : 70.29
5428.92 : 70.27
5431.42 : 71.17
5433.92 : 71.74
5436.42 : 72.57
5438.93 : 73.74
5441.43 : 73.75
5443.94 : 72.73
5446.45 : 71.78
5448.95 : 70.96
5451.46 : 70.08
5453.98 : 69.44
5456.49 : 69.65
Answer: 1.3 angstrom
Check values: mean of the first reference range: 74.3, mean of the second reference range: 71.5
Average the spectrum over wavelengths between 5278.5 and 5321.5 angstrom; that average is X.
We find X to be 72.4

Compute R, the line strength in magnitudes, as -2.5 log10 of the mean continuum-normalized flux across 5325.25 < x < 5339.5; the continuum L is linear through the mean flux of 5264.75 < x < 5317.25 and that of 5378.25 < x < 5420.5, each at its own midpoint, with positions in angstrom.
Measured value 0.013 mag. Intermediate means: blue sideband 70.3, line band 69.7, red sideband 70.9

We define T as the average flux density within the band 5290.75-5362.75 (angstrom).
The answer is 72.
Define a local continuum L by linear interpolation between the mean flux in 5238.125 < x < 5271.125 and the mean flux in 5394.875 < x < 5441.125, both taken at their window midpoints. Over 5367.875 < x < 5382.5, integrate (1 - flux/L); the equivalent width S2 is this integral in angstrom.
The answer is -0.6 angstrom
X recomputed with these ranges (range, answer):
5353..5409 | 72.1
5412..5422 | 71.2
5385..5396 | 71.8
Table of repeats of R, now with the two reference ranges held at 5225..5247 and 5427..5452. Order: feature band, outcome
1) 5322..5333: -0.02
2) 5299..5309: -0.07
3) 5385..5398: -0.01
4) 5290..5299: -0.06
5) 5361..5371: -0.04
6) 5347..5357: -0.05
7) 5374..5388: -0.05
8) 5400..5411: 0.05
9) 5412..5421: 0.00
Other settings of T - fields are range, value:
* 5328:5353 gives 70.1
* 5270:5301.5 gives 70.1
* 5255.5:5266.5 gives 65.4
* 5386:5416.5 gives 69.8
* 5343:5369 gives 73.3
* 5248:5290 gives 66.6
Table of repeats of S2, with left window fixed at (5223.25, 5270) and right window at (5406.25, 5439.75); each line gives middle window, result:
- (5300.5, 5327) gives -1.82 angstrom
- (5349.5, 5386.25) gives -2.27 angstrom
